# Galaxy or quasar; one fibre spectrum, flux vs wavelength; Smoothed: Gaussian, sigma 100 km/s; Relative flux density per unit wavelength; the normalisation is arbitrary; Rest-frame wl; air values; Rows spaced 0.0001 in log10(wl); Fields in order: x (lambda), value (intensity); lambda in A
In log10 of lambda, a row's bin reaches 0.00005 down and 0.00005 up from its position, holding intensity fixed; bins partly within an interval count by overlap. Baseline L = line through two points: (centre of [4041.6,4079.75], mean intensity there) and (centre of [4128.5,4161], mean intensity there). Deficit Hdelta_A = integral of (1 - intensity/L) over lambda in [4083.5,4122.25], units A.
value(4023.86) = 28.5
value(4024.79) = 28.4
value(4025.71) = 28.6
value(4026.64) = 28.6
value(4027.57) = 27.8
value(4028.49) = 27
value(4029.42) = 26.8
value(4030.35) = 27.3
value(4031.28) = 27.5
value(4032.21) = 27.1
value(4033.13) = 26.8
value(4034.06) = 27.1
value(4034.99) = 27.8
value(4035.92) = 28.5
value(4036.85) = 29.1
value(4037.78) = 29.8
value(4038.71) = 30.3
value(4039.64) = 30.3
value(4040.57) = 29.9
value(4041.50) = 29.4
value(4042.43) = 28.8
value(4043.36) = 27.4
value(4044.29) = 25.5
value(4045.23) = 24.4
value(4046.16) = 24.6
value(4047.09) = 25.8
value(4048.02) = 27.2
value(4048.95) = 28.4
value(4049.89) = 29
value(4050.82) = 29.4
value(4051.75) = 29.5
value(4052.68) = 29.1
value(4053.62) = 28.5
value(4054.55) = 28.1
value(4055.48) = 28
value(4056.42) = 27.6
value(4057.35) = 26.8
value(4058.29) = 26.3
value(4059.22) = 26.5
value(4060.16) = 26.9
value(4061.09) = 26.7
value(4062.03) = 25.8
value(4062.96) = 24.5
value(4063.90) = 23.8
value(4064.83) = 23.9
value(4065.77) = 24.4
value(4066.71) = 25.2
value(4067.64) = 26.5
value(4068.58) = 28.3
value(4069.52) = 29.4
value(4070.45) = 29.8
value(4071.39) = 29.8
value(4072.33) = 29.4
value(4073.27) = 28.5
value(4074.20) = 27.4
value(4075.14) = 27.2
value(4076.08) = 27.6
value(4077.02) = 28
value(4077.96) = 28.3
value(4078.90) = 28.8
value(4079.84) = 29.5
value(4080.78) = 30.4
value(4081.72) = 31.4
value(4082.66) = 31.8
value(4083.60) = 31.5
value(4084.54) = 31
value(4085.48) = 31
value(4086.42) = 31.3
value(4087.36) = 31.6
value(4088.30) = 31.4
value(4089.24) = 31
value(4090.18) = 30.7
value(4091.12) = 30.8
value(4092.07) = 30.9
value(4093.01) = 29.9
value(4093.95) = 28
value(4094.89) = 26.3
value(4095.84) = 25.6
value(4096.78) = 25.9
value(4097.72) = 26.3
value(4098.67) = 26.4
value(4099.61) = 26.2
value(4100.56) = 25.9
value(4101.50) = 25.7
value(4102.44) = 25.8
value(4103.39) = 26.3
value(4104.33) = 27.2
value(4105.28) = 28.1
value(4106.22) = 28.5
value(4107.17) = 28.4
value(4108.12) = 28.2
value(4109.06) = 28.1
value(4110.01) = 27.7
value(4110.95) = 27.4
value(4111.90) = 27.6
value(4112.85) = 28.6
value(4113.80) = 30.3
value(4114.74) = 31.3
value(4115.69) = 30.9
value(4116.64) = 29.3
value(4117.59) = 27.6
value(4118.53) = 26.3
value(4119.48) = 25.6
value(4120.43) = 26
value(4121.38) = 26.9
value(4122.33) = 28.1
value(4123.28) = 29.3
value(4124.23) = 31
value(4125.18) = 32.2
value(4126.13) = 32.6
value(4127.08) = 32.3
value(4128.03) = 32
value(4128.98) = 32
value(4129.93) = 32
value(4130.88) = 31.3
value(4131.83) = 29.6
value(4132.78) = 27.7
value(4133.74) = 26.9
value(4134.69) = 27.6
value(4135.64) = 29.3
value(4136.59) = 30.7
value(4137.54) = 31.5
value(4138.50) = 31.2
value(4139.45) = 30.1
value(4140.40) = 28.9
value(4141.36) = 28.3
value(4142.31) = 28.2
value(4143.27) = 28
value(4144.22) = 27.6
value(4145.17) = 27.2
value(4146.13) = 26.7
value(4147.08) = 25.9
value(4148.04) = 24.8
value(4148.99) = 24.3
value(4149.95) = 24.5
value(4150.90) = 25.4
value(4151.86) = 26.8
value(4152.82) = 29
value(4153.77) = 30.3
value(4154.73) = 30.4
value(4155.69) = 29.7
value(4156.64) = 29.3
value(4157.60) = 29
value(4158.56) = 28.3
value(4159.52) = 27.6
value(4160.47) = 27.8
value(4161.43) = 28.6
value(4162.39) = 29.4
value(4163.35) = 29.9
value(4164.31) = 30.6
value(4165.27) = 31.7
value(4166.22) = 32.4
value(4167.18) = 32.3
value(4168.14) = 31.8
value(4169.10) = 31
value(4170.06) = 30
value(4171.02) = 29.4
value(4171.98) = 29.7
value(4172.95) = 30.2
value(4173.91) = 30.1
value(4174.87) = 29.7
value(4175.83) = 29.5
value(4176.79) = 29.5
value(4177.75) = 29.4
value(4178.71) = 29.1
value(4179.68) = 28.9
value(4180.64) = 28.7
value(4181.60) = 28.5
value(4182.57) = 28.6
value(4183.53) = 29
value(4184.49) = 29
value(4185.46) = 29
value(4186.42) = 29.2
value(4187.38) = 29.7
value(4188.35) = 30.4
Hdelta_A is -0.63 A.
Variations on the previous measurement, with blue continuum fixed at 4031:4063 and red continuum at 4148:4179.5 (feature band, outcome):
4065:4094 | -1.25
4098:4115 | 0.53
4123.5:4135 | -0.74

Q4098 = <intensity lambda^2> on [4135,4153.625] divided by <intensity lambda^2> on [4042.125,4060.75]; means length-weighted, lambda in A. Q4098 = 1.06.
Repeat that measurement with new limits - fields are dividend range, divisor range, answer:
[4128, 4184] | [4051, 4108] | 1.07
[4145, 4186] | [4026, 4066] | 1.12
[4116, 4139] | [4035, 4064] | 1.11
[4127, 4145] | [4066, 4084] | 1.06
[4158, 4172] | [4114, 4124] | 1.09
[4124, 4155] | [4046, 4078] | 1.10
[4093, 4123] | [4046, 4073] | 1.03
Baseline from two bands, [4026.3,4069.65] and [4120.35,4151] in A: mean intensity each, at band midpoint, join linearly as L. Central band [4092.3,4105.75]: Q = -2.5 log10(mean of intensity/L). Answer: 0.06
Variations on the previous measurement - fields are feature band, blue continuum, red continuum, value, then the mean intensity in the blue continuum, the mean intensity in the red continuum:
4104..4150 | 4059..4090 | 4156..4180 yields 0.02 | 28.5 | 29.8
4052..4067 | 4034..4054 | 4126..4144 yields 0.08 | 28.2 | 29.9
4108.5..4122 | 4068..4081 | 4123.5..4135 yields 0.07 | 28.7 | 30.6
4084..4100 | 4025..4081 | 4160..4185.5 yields -0.03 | 27.7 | 29.8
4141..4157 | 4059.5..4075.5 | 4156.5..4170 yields 0.08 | 26.9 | 30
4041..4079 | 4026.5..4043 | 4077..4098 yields 0.06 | 28.3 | 29.7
